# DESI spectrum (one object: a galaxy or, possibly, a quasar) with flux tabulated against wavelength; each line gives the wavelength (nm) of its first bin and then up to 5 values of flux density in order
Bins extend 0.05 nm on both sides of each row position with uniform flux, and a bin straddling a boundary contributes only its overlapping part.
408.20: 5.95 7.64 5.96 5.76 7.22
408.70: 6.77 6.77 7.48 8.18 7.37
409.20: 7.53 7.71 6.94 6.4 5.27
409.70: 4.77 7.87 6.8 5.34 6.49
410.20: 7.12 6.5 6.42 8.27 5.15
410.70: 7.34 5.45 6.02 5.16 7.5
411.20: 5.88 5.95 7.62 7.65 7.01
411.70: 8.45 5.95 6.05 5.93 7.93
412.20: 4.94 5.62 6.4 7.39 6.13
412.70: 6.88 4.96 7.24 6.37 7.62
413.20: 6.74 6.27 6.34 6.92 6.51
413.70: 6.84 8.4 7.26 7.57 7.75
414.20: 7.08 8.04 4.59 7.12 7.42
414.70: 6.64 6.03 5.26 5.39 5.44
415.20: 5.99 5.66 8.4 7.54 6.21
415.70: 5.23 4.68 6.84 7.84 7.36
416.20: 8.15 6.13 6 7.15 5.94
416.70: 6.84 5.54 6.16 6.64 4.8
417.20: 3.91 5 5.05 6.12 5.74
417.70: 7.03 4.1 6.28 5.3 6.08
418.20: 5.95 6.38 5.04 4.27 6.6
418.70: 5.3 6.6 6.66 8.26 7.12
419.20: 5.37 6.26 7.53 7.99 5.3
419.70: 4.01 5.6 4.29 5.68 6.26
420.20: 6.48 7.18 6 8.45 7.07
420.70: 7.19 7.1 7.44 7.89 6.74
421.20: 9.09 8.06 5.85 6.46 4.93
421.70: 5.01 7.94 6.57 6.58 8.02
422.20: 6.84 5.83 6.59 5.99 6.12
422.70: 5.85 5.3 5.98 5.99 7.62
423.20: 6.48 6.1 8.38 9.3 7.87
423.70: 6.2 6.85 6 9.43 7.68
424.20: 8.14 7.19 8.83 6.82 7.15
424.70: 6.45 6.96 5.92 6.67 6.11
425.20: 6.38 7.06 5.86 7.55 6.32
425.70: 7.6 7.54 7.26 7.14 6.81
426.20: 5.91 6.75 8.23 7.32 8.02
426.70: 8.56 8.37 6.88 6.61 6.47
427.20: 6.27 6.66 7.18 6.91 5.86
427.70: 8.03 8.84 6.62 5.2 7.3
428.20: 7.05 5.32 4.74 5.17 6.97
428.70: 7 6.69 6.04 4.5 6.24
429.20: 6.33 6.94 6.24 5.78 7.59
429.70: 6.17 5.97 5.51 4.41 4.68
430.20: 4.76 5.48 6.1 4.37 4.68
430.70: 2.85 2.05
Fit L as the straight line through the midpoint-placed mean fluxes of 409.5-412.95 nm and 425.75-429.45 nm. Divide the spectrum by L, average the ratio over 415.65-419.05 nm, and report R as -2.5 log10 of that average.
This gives 0.093 mag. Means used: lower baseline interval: 6.45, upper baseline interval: 6.76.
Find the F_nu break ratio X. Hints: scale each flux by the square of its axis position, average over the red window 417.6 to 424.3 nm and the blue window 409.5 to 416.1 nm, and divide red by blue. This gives 1.0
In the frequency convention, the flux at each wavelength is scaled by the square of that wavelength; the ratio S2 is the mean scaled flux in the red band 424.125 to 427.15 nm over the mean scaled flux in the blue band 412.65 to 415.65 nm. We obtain 1.12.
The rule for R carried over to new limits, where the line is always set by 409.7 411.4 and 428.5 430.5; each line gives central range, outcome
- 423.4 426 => -0.188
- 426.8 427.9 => -0.176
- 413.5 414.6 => -0.126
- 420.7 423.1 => -0.090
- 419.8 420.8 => -0.057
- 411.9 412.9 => 0.018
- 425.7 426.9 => -0.232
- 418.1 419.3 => 0.012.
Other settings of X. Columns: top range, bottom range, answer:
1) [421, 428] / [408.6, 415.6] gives 1.11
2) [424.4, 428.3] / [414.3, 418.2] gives 1.20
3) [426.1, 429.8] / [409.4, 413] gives 1.12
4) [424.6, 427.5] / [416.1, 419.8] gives 1.20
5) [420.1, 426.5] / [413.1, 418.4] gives 1.13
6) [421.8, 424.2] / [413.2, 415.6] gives 1.07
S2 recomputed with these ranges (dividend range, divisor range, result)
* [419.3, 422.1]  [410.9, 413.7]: 1.05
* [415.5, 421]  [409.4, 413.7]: 0.99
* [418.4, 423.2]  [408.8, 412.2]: 1.02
